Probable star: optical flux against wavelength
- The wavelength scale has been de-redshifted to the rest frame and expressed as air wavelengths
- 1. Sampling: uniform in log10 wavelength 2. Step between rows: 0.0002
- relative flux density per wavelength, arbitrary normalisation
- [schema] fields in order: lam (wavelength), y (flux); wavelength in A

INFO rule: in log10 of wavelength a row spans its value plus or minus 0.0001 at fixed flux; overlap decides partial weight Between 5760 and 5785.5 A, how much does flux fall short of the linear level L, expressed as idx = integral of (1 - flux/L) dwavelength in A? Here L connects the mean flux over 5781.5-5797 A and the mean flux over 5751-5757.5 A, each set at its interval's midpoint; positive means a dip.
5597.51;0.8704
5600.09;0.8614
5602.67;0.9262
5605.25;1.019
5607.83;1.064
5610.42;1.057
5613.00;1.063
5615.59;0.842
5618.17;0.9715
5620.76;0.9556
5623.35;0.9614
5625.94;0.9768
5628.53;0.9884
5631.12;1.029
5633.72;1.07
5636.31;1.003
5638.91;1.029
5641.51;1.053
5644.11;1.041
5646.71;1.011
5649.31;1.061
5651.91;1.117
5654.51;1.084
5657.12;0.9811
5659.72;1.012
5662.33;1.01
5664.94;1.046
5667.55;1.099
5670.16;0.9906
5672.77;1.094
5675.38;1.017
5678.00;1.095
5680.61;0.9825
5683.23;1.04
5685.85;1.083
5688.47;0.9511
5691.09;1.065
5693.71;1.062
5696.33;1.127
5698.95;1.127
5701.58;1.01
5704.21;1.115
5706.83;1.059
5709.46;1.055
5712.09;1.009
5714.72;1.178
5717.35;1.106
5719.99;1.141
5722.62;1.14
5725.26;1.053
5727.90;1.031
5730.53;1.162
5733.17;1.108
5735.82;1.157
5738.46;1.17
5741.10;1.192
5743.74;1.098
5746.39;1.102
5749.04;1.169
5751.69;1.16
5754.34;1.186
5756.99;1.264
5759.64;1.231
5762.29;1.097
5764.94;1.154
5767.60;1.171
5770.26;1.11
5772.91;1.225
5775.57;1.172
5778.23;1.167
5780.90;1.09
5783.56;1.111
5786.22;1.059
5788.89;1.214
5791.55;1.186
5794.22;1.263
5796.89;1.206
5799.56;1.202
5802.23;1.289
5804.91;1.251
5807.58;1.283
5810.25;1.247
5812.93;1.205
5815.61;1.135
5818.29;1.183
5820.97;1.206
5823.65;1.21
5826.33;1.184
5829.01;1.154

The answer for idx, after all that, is 0.8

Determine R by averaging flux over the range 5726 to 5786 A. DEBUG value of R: 1.15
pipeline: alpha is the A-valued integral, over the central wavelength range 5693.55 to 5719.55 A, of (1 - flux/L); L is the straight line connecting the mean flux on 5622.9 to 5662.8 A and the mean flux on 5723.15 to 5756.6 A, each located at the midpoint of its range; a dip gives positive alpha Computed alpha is 0.3 A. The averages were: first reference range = 1.03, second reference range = 1.14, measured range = 1.09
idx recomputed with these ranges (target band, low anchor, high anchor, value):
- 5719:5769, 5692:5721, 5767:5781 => -0.8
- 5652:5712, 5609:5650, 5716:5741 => 0.9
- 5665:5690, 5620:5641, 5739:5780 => 0.5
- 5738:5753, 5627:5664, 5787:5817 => 0.1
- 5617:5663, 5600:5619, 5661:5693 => -0.5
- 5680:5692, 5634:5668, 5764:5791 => 0.5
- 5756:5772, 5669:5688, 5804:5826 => -0.3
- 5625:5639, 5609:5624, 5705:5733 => -0.3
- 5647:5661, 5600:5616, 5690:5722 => -0.1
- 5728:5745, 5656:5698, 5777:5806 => -0.4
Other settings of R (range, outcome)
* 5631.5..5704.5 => 1.05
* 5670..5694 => 1.04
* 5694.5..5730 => 1.09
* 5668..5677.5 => 1.04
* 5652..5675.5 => 1.04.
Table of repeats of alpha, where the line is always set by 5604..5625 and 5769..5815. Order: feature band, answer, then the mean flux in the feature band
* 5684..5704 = 0.3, 1.06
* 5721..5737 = 0.2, 1.11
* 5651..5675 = 0.0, 1.05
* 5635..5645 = -0.1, 1.03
